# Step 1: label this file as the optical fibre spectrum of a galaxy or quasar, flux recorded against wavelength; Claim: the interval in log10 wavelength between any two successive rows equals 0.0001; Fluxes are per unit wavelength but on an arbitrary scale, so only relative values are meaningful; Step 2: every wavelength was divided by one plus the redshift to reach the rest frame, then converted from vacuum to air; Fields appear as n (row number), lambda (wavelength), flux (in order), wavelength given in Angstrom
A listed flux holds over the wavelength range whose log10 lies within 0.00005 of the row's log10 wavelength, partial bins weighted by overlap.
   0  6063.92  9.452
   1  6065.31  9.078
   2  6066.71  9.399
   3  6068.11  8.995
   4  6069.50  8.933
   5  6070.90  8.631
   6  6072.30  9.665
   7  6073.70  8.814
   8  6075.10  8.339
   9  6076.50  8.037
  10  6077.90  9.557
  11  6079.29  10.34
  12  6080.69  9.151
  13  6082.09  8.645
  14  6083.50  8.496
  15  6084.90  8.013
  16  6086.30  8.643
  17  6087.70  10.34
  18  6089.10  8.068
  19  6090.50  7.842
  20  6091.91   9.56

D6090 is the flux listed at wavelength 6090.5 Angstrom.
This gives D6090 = 7.842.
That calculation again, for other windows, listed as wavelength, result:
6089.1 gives 8.068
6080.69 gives 9.151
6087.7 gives 10.34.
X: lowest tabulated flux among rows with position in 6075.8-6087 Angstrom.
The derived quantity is 8.013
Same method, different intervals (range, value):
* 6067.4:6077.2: 8.037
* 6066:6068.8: 8.995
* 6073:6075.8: 8.339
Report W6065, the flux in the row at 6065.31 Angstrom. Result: 9.078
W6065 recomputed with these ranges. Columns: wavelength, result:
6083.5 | 8.496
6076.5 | 8.037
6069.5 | 8.933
